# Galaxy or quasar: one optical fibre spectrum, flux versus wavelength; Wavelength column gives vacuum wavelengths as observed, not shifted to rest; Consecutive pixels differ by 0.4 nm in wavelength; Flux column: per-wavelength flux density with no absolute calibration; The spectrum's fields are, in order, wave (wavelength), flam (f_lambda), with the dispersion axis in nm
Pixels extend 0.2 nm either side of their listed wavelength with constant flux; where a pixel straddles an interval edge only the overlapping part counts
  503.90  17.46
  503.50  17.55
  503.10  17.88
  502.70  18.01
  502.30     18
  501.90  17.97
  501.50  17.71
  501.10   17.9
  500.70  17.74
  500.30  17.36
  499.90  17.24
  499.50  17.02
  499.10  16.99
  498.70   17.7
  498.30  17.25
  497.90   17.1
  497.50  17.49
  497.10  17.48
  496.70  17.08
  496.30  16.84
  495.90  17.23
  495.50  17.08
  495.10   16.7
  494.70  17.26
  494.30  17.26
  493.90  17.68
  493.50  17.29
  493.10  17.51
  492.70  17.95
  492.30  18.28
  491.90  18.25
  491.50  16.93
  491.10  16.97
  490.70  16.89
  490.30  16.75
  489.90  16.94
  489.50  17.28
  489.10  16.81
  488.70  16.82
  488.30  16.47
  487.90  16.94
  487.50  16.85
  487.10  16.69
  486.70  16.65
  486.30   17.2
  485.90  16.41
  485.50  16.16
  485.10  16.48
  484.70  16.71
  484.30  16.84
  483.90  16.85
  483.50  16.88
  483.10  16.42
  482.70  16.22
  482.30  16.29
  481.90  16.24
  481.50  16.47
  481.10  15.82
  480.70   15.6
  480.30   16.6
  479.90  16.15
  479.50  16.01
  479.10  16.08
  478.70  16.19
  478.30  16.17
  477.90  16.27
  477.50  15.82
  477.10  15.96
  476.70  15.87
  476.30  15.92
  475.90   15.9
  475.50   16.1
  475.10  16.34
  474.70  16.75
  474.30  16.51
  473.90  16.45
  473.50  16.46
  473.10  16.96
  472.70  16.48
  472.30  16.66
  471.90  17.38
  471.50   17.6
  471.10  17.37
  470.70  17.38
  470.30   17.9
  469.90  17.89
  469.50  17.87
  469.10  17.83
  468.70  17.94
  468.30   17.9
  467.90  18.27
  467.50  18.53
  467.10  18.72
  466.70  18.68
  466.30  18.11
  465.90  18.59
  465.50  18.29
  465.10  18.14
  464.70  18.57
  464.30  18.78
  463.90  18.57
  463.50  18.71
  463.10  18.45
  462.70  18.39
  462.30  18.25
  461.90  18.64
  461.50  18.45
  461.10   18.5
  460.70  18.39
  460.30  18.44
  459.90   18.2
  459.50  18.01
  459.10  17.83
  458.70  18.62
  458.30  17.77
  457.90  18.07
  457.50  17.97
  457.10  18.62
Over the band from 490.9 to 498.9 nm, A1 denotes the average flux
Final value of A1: 17.4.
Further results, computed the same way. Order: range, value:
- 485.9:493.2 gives 17.1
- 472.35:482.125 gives 16.2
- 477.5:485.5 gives 16.3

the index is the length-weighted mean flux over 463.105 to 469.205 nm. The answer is 18.4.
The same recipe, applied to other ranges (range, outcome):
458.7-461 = 18.2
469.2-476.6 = 16.9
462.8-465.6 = 18.5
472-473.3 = 16.8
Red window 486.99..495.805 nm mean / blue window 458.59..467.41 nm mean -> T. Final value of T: 0.93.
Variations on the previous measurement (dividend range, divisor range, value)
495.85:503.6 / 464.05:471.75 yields 0.96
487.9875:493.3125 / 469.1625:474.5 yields 1.00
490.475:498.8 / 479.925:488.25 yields 1.05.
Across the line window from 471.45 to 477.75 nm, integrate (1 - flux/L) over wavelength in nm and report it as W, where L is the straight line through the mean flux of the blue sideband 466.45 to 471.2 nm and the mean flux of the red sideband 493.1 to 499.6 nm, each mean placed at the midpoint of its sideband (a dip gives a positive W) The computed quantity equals 0.51 nm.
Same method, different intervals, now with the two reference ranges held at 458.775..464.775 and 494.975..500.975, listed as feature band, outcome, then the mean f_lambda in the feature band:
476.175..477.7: 0.17 nm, 15.9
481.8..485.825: 0.27 nm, 16.5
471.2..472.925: 0.10 nm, 17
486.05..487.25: 0.05 nm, 16.8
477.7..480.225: 0.24 nm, 16.2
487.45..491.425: 0.14 nm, 16.9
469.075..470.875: 0.04 nm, 17.8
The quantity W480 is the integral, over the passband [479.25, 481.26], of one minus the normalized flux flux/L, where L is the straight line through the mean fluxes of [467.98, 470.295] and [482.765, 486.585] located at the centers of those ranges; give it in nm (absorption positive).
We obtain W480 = 0.11 nm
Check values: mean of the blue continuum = 17.9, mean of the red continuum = 16.6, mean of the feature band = 16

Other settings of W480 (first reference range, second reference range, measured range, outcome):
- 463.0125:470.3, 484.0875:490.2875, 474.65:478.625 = 0.332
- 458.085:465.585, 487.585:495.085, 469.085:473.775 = 0.186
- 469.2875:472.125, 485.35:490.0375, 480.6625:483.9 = 0.139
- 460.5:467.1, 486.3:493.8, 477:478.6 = 0.152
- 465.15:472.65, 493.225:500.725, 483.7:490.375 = 0.277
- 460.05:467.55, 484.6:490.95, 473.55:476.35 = 0.217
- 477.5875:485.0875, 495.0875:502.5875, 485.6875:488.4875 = -0.012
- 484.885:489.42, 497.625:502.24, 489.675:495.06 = -0.110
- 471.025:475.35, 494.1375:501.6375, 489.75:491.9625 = 0.011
